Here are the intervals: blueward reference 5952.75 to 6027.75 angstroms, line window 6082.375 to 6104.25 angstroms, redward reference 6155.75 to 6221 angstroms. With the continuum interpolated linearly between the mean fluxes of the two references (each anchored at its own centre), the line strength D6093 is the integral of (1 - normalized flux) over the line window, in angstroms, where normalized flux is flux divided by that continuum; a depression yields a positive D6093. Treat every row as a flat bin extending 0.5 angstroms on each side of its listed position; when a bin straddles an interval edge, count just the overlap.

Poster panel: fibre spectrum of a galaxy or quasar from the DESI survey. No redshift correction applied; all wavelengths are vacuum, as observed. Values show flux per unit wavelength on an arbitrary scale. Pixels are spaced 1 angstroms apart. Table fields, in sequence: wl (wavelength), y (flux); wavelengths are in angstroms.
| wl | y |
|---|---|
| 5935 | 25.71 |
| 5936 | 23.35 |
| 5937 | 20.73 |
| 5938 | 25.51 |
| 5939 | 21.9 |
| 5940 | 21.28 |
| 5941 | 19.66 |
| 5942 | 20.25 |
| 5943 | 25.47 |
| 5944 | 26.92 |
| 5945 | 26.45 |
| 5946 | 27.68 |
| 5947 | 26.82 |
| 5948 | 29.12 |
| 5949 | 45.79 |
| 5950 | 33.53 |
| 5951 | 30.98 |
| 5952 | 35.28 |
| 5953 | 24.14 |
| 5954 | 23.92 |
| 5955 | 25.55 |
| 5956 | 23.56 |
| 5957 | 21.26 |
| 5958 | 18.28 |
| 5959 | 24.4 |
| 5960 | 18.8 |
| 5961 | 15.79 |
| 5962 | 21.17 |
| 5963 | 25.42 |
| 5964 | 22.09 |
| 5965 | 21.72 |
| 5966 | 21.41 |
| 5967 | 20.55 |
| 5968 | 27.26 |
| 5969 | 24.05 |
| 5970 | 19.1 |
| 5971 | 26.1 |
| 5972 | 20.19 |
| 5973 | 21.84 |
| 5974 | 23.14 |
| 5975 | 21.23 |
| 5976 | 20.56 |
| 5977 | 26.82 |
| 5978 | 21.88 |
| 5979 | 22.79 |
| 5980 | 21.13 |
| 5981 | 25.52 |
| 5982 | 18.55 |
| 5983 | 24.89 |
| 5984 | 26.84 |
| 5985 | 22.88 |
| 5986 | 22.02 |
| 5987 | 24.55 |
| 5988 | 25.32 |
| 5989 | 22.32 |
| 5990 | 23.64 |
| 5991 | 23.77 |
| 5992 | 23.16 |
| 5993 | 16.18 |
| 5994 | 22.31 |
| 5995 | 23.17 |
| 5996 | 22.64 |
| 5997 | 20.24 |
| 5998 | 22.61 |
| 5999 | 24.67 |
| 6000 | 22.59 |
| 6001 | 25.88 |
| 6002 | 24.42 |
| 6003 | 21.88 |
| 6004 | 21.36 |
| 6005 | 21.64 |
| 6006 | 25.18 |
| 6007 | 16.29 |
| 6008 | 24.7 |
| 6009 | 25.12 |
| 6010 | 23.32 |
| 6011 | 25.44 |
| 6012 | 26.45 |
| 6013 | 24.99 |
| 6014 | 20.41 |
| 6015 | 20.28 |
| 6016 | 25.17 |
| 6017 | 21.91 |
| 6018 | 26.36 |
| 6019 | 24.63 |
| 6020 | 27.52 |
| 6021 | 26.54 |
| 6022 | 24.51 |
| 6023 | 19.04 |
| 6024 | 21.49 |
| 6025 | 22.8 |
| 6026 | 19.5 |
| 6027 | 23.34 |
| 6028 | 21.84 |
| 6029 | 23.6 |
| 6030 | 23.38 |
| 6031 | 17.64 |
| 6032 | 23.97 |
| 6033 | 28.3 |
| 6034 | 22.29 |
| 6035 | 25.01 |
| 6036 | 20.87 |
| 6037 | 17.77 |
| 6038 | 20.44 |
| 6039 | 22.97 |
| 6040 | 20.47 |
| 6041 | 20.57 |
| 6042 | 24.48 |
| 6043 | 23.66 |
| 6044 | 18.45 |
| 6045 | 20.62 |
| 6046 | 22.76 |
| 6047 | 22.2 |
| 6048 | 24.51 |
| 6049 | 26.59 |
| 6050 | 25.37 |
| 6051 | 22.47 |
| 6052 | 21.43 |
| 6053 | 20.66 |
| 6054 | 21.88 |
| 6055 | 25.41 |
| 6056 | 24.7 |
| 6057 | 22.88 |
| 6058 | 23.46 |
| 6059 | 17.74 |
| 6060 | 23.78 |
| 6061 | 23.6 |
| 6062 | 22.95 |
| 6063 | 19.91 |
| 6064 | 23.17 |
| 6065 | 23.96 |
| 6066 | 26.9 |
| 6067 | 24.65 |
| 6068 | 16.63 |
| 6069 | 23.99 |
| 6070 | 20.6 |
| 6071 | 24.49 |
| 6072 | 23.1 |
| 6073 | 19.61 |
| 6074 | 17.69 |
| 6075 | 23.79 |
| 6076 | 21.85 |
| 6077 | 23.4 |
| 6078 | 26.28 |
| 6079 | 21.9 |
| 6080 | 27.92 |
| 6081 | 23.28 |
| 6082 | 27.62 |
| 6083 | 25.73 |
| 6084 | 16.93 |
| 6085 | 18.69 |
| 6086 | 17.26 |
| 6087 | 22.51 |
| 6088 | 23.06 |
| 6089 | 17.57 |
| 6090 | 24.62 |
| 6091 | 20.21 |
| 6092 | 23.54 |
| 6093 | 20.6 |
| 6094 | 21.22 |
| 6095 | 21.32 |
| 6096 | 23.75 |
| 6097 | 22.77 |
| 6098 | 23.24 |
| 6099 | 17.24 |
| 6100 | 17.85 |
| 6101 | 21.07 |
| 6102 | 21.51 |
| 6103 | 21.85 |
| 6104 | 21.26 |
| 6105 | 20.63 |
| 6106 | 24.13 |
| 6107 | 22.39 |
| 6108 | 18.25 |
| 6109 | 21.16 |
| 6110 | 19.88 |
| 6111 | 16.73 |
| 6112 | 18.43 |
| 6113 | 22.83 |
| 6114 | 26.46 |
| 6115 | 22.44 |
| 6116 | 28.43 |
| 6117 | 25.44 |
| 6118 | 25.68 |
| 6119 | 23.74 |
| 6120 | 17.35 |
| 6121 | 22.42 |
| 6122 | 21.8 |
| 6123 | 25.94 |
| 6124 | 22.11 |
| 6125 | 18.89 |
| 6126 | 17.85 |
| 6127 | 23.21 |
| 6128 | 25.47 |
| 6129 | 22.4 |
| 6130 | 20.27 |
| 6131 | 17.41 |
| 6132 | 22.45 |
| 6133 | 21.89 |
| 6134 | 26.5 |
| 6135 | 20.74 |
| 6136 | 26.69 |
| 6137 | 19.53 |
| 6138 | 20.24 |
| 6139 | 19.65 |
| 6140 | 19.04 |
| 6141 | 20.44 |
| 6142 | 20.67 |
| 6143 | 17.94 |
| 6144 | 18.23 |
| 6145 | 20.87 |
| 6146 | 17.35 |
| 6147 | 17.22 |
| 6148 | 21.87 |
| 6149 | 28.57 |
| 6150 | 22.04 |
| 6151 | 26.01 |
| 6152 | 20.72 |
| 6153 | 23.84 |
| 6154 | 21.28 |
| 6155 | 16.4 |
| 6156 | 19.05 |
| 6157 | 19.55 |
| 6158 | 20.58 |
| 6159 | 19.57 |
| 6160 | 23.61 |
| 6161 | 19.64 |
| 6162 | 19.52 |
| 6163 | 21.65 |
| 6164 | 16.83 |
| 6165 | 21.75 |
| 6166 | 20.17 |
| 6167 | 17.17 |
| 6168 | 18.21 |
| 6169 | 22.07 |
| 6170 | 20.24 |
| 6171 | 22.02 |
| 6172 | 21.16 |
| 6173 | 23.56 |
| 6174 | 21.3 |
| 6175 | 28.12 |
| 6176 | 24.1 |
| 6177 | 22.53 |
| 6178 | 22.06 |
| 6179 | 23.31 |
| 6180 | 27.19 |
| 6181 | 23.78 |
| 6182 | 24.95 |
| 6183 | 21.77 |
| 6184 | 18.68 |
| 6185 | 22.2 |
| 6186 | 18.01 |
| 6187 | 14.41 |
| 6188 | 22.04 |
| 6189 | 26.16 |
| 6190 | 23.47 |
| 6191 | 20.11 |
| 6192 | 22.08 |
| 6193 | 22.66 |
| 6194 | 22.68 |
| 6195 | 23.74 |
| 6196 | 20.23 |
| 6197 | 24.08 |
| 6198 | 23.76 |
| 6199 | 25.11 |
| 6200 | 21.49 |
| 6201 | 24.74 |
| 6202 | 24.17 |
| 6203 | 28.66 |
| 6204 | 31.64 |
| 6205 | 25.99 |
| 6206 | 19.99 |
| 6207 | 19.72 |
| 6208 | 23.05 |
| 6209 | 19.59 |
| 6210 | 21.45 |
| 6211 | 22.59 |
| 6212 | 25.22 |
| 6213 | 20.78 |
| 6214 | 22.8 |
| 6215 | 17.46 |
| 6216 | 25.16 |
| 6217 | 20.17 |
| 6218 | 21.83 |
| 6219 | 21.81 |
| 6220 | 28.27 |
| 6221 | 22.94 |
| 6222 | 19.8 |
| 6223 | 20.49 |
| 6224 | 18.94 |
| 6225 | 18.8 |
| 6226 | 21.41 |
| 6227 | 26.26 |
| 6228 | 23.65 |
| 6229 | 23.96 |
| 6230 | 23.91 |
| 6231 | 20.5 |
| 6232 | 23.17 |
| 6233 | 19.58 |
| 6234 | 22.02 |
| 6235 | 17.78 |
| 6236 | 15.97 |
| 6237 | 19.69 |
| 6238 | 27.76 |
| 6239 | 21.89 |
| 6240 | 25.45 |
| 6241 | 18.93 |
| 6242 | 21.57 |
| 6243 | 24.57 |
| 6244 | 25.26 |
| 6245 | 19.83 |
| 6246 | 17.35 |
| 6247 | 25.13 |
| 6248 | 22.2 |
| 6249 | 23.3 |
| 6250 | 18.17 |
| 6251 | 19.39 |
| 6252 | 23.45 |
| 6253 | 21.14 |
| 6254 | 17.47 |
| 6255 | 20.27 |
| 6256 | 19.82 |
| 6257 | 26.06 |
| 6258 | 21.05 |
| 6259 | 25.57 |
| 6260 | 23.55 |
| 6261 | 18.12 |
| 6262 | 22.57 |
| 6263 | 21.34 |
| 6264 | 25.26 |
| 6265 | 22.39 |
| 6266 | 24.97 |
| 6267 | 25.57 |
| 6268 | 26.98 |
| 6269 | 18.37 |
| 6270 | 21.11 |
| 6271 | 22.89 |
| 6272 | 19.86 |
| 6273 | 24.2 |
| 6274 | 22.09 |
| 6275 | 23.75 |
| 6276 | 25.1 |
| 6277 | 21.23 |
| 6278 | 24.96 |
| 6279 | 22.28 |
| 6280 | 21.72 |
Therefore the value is 1.3 angstroms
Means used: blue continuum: 22.8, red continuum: 22.2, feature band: 21.1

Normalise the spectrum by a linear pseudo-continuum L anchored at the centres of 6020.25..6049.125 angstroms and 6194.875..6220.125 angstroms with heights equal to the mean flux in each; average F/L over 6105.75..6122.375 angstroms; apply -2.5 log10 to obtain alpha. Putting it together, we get 0.026 mag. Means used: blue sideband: 22.4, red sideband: 23.1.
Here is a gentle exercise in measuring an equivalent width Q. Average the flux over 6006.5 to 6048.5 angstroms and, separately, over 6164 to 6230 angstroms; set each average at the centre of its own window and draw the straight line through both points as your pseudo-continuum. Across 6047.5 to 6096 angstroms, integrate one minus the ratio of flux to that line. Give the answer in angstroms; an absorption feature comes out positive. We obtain 0.3 angstroms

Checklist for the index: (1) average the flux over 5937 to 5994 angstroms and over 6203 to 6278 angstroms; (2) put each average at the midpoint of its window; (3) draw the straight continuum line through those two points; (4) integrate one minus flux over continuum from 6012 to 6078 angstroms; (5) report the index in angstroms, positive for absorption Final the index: 2.1 angstroms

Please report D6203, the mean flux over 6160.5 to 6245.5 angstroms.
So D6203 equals 22.2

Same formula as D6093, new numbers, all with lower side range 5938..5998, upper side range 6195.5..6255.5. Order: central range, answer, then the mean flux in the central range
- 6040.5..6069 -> 0.7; 22.7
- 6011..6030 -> 0.0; 23.4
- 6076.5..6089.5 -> 0.3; 22.5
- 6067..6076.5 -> 0.7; 21.5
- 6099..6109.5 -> 1.0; 20.8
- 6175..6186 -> -0.3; 23.1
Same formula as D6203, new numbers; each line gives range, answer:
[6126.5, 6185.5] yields 21.4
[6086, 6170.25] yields 21.2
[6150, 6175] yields 20.8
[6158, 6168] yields 19.9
